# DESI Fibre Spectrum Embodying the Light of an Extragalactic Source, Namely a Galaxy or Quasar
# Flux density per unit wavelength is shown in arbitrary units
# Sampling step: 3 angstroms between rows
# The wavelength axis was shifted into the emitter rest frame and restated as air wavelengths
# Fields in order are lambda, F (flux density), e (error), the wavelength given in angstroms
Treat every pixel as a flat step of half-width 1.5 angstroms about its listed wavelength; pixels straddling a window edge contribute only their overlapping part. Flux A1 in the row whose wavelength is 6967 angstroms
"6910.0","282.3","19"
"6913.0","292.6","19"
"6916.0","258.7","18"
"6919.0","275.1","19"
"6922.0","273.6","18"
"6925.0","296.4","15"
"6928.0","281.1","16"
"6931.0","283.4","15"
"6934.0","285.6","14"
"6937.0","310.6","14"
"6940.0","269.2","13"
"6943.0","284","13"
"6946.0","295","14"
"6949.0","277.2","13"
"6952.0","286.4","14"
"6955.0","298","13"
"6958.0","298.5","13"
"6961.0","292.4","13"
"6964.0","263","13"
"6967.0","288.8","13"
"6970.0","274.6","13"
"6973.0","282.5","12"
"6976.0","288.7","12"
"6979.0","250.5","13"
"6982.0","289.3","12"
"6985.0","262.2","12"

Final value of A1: 288.8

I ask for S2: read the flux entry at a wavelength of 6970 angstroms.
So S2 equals 274.6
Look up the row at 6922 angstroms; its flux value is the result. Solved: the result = 273.6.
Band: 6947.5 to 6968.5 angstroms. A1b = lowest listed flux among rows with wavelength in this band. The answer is 263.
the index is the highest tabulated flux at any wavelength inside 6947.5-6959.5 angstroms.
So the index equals 298.5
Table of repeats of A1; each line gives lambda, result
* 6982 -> 289.3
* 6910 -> 282.3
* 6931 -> 283.4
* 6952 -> 286.4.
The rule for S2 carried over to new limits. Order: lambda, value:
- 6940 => 269.2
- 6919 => 275.1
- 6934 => 285.6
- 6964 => 263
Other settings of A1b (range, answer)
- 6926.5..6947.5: 269.2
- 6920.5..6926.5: 273.6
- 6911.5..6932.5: 258.7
